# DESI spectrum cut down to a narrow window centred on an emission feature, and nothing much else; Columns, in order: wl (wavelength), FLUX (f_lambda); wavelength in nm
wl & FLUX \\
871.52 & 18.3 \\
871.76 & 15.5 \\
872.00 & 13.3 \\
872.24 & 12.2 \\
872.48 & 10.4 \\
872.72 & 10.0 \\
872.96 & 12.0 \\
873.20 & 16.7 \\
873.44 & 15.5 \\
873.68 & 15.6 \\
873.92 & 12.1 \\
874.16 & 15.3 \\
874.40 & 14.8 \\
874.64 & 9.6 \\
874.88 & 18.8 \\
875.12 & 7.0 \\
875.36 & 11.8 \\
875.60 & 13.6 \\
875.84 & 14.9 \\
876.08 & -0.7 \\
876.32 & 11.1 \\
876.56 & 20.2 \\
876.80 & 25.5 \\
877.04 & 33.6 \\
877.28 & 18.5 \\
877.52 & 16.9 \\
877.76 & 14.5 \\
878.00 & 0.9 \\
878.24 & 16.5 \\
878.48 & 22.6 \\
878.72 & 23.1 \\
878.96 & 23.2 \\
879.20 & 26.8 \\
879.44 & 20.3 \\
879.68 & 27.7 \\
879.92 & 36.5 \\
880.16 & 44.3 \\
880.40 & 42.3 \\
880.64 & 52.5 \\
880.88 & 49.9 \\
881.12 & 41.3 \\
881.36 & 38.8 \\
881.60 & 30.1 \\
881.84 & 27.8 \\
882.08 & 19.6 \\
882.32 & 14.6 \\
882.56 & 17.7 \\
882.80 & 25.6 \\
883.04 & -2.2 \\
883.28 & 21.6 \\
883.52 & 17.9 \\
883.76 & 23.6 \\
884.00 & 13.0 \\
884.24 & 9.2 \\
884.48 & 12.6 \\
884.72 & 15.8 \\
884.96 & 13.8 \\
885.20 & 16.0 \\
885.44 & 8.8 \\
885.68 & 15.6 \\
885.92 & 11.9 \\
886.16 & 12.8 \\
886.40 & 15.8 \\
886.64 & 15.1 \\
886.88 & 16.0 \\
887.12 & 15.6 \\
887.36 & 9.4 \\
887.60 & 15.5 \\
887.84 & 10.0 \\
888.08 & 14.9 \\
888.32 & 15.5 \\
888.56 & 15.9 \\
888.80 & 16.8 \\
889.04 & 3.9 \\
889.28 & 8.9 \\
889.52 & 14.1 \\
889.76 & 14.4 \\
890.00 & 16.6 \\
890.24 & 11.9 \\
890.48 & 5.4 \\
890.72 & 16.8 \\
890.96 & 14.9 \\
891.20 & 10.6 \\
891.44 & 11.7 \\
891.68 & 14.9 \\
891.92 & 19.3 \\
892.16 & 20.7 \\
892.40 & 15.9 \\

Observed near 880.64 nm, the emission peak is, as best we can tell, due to [O II] 3727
